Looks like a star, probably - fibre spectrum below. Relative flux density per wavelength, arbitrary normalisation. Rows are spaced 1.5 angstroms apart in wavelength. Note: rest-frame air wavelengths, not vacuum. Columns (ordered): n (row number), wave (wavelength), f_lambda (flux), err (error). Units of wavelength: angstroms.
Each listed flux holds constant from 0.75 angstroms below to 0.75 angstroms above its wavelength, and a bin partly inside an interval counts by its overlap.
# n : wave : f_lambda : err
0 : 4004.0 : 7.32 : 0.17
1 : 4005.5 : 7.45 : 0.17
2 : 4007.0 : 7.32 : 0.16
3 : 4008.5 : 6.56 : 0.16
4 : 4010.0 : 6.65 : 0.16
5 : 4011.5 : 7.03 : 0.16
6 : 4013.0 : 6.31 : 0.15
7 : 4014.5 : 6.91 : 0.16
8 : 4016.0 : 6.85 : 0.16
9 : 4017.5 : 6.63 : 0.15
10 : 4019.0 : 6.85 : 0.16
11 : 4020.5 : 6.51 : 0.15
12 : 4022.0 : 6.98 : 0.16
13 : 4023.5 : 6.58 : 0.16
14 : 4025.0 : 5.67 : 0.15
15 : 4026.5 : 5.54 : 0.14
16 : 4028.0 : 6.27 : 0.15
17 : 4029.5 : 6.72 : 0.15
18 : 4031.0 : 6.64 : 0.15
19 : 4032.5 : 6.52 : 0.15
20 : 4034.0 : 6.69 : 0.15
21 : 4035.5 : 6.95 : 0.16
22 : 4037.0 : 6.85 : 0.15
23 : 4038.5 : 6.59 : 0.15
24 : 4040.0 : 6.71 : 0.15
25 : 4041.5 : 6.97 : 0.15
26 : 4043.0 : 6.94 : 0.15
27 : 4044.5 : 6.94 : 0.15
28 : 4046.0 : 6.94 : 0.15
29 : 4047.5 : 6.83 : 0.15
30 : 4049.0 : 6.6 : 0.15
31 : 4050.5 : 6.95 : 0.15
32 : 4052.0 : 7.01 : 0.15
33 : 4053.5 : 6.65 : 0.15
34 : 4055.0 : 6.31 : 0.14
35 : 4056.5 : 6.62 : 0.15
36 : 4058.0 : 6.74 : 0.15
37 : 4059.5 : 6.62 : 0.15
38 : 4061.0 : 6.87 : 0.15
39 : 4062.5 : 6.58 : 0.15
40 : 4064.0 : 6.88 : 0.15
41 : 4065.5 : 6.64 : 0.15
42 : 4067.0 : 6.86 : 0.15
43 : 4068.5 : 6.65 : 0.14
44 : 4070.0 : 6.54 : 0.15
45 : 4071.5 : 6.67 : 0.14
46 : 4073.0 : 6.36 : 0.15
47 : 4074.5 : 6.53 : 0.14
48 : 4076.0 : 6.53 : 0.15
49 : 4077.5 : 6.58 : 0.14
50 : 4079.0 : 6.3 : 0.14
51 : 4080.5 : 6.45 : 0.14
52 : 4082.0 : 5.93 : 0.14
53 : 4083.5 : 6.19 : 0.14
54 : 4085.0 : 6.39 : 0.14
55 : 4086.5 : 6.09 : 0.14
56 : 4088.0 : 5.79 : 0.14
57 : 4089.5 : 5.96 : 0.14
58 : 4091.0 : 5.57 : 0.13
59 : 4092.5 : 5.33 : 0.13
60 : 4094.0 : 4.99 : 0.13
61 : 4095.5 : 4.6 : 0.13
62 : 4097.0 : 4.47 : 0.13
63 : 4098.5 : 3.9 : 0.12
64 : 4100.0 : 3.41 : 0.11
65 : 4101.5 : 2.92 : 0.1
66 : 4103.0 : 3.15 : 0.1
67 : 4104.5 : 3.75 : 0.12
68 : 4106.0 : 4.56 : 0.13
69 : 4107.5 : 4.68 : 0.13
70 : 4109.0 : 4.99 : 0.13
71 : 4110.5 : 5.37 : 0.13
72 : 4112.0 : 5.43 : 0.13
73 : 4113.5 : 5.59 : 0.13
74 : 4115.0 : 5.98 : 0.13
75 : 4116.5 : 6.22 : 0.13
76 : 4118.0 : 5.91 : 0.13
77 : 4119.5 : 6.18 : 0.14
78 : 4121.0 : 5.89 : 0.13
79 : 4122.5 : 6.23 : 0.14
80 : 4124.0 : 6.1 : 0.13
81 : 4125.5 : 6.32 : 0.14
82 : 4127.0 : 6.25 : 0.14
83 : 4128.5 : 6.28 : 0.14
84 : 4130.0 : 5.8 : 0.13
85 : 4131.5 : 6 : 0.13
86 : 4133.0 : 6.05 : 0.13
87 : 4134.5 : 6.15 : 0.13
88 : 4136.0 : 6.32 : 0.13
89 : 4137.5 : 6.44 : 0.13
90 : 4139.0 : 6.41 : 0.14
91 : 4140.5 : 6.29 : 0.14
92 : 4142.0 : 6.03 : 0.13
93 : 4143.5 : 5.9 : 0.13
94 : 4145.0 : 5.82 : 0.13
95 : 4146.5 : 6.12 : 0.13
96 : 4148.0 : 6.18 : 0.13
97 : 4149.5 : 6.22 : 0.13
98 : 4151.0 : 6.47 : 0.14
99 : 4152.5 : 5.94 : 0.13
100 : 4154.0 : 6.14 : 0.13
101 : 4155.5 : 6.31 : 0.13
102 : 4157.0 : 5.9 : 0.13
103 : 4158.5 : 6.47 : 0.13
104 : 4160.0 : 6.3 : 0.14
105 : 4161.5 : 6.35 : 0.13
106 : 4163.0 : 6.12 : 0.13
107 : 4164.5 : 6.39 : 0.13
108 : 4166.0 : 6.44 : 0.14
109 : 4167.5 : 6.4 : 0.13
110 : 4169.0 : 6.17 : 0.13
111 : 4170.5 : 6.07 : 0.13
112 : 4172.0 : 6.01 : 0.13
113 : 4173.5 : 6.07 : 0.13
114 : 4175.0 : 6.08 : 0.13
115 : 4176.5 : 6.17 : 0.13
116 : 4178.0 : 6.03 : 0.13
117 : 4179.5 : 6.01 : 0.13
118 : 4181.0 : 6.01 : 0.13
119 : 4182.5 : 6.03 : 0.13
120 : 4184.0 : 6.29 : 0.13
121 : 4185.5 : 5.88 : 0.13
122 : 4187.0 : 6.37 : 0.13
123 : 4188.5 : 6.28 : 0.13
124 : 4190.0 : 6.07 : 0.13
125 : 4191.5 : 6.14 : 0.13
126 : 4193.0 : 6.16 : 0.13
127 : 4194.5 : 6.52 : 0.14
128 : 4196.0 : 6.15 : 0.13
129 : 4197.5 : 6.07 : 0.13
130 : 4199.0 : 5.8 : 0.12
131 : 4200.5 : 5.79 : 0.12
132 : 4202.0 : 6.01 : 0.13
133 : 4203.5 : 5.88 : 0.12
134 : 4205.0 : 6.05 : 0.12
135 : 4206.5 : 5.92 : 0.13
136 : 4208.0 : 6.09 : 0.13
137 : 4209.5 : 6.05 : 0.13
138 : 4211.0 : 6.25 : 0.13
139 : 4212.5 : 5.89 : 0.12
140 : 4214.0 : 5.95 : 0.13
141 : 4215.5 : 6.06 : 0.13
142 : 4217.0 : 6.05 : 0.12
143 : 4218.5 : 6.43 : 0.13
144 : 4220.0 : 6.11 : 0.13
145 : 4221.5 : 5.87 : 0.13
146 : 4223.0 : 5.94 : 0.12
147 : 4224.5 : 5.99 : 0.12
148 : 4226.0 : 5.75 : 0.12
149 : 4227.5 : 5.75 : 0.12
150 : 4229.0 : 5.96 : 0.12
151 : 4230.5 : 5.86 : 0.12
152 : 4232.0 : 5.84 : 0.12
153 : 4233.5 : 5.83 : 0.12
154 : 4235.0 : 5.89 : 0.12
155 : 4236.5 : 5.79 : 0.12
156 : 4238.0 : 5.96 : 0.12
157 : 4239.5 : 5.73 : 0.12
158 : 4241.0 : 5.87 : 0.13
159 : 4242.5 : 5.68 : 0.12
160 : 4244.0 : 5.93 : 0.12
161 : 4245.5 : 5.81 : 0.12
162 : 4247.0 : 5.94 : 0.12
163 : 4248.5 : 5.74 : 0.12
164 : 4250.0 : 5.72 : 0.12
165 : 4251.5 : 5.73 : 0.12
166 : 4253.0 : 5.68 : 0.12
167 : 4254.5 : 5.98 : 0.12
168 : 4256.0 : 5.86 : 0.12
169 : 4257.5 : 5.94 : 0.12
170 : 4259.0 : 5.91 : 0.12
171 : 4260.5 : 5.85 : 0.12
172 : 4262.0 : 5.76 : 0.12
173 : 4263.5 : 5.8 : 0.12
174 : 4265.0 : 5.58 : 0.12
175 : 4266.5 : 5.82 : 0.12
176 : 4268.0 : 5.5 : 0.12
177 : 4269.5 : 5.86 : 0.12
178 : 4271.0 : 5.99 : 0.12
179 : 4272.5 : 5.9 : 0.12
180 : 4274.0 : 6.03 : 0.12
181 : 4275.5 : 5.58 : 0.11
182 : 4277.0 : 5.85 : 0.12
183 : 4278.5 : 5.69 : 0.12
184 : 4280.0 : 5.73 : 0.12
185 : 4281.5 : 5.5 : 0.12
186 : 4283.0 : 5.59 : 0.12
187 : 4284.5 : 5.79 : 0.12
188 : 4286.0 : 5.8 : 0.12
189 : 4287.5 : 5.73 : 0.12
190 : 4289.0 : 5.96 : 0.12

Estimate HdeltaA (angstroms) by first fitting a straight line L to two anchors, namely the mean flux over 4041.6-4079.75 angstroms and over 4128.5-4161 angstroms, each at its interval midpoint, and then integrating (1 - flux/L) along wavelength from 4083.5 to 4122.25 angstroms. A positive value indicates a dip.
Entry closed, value 7.9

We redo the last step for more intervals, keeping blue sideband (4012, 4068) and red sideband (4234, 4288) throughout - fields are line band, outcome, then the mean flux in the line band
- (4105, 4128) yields 2.4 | 5.7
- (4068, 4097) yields 2.1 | 6.03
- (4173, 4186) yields 0.1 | 6.07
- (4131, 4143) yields 0.1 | 6.21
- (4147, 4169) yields -0.2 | 6.25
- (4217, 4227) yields -0.1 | 6.01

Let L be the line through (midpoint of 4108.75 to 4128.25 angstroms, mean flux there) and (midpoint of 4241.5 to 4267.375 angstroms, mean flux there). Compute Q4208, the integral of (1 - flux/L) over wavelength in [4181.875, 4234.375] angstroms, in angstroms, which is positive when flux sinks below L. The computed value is -1.7 angstroms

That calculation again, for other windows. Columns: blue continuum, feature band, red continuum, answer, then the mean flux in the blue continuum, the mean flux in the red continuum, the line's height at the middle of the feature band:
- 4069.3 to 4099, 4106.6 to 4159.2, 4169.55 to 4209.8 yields -0.34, 5.87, 6.07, 5.97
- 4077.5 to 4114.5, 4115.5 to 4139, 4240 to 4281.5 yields -4.07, 5.11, 5.8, 5.24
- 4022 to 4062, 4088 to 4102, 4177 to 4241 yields 3.87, 6.65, 6.01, 6.45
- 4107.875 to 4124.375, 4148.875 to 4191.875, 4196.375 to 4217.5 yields -1.98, 5.78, 5.99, 5.91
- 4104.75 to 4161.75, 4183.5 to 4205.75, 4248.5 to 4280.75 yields -0.79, 5.97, 5.8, 5.89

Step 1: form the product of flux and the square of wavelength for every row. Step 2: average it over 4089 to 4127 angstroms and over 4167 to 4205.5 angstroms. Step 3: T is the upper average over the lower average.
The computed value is 1.24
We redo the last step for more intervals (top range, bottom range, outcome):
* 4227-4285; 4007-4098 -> 0.99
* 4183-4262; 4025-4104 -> 1.05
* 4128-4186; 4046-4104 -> 1.07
